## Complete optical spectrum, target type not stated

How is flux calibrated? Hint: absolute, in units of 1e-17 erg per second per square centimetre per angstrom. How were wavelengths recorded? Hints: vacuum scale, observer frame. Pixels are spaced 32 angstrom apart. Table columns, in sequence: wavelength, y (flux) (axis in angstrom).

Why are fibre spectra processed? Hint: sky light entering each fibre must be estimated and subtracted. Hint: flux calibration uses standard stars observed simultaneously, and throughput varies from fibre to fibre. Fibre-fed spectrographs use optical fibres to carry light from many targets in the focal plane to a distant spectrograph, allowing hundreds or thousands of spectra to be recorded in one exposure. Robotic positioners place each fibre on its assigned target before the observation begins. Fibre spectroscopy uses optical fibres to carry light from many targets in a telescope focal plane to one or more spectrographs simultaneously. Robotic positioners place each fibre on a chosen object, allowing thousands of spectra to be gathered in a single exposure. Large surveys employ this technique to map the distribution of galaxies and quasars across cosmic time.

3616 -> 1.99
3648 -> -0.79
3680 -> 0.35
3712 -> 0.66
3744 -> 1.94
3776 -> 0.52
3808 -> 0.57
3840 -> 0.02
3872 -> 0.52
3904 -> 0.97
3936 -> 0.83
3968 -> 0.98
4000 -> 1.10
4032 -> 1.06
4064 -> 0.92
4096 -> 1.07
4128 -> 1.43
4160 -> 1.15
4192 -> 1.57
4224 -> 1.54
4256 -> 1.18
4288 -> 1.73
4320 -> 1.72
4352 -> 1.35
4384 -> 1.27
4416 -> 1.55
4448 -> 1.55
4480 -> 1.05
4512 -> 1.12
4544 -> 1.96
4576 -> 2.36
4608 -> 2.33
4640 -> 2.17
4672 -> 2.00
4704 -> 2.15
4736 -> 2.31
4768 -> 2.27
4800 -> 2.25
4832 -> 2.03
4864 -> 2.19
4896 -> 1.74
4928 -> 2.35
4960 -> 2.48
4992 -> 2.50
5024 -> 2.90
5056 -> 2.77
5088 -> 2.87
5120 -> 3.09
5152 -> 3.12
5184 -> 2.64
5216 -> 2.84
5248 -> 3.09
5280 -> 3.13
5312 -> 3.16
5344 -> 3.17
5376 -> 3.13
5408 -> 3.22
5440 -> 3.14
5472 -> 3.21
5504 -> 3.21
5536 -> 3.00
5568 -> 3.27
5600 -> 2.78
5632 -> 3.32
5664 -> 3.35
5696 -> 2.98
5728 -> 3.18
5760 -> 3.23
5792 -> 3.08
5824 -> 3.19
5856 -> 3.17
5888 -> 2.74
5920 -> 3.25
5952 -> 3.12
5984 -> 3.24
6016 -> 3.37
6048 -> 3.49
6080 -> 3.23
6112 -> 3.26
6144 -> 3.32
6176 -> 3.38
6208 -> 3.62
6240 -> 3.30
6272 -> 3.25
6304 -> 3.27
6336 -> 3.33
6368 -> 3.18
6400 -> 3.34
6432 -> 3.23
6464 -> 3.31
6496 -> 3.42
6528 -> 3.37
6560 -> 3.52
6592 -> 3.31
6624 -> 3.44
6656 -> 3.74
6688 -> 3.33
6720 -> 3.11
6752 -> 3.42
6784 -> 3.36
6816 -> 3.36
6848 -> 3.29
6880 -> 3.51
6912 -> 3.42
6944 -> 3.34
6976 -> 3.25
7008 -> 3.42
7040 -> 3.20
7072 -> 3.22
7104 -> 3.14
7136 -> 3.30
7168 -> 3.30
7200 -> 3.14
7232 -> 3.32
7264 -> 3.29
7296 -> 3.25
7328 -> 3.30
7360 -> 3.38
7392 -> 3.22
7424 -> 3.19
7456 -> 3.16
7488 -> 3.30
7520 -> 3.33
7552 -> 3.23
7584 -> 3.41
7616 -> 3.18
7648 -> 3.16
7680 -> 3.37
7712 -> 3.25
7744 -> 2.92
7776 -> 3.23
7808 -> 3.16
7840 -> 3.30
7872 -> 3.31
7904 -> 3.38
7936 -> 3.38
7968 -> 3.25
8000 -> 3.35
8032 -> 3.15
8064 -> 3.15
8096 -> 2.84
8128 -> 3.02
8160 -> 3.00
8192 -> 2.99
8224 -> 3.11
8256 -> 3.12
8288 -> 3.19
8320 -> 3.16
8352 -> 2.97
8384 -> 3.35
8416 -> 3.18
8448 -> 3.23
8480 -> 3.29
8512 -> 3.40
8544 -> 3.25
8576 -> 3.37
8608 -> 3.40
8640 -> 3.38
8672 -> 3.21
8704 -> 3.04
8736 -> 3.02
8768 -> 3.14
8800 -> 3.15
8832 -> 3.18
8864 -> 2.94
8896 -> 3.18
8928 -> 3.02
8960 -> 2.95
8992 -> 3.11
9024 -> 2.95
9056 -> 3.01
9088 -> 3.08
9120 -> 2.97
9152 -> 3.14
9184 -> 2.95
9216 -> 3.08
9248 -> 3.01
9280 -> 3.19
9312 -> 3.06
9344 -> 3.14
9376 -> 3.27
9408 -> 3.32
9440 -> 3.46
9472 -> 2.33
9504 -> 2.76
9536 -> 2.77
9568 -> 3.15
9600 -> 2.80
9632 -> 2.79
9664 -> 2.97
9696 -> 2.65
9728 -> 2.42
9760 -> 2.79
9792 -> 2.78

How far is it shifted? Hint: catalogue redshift 0.138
